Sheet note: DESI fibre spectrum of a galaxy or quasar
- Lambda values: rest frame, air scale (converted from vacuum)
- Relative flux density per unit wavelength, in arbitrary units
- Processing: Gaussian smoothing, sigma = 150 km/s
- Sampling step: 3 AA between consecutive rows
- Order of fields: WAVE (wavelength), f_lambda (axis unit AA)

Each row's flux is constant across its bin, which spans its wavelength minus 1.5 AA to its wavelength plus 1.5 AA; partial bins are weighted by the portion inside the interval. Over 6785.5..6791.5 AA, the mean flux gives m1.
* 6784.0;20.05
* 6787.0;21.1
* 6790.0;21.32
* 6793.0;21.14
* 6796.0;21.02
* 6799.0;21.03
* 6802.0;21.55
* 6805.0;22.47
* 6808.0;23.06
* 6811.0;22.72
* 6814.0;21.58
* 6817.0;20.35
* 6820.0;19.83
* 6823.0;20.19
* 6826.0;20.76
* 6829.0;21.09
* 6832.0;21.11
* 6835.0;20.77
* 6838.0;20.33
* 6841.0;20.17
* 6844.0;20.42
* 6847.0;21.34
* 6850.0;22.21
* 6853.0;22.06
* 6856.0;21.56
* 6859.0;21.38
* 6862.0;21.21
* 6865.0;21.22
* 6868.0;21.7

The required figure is 21.2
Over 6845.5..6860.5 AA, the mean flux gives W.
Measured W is 21.7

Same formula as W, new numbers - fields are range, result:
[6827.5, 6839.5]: 20.8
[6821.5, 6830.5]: 20.7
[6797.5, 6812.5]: 22.2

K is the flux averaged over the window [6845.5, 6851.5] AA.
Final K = 21.8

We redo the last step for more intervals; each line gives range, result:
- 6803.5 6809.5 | 22.8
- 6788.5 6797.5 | 21.2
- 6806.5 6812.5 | 22.9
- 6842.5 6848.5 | 20.9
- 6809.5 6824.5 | 20.9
